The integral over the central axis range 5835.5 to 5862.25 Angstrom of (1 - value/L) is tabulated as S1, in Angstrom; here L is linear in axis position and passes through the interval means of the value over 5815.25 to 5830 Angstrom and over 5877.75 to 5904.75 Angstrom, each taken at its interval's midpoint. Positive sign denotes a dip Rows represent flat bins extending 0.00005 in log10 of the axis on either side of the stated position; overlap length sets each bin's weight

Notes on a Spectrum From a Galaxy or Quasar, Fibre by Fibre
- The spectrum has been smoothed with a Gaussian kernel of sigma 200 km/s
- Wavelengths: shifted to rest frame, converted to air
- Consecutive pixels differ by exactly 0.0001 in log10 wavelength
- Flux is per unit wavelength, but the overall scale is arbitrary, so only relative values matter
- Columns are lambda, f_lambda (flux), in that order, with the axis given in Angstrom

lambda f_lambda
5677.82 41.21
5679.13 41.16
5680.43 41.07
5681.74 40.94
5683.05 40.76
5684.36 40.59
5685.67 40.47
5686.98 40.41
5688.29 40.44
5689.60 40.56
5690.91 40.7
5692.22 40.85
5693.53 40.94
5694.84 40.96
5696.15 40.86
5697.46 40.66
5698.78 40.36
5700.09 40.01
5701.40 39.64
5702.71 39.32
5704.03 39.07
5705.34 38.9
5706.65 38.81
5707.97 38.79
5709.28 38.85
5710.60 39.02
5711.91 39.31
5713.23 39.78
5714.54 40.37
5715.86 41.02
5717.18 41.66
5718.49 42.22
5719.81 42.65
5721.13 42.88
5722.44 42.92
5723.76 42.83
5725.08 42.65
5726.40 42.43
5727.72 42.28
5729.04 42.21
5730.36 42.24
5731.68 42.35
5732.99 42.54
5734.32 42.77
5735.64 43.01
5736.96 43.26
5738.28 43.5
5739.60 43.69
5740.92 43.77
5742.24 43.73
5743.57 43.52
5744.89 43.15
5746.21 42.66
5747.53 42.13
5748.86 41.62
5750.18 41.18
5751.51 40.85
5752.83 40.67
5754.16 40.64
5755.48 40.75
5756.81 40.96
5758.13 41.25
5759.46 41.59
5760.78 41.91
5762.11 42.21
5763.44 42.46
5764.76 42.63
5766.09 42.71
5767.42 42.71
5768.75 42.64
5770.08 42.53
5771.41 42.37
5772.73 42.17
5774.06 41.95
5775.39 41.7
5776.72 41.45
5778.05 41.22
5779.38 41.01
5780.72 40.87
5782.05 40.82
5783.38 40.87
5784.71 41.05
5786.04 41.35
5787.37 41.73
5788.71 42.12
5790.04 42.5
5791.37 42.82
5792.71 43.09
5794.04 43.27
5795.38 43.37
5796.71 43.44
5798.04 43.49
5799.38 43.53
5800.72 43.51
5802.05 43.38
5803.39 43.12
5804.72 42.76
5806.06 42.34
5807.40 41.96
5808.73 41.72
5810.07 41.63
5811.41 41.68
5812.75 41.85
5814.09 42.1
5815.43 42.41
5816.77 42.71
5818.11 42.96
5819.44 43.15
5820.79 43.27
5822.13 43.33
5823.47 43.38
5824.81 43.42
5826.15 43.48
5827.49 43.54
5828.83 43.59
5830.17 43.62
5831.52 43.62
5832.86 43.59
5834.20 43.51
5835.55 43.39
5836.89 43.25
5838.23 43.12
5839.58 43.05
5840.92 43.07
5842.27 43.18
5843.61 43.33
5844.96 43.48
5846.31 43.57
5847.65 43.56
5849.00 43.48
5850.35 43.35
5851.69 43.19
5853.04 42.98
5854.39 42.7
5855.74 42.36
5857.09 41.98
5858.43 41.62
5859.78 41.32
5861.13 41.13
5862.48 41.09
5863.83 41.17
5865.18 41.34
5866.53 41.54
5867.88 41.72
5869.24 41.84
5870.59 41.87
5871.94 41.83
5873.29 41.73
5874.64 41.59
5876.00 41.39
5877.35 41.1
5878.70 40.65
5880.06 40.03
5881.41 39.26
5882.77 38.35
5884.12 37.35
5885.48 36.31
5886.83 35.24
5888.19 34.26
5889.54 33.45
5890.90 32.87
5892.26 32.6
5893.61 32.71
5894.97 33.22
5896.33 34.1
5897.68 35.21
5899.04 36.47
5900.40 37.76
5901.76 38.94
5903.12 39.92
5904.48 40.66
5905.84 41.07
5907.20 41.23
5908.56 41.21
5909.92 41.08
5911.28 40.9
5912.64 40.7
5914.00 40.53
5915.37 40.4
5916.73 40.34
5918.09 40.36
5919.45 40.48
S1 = -1.4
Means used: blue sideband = 43.3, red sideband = 36.4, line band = 42.8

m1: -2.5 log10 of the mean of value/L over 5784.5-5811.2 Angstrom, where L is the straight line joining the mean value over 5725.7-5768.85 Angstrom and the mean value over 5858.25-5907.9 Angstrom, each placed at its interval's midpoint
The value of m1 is -0.04 mag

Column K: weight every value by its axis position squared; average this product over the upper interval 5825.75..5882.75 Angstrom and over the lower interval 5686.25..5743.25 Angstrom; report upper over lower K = 1.1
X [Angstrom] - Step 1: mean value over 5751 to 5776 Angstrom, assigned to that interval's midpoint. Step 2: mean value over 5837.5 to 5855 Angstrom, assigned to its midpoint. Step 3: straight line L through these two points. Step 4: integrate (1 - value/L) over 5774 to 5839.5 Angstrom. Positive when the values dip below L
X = 0.0 Angstrom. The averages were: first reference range 41.8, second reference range 43.2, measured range 42.6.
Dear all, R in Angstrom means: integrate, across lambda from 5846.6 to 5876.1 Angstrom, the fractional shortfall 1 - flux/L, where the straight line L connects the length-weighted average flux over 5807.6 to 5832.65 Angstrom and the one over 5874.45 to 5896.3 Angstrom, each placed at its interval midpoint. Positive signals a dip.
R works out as -2.4 Angstrom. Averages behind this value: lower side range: 42.9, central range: 42.1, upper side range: 36.7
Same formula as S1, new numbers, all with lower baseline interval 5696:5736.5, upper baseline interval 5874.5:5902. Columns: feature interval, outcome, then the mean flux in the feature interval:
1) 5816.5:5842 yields -3.4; 43.3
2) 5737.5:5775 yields -2.0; 42.2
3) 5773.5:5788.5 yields -0.7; 41.3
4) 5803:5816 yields -1.2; 42.1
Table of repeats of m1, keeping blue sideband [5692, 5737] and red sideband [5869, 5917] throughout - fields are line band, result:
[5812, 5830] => -0.092 mag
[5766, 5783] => -0.042 mag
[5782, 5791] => -0.042 mag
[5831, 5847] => -0.107 mag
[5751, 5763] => -0.021 mag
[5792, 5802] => -0.091 mag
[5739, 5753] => -0.049 mag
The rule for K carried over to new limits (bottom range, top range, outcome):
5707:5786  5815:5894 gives 1.03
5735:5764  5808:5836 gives 1.04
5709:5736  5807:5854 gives 1.07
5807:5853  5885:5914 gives 0.89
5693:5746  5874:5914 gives 0.97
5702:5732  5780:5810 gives 1.06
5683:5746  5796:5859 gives 1.08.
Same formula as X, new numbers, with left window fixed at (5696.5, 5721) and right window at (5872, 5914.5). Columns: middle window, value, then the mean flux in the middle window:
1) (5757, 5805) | -3.6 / 42.3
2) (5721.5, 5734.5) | -0.9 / 42.5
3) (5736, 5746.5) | -1.0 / 43.4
